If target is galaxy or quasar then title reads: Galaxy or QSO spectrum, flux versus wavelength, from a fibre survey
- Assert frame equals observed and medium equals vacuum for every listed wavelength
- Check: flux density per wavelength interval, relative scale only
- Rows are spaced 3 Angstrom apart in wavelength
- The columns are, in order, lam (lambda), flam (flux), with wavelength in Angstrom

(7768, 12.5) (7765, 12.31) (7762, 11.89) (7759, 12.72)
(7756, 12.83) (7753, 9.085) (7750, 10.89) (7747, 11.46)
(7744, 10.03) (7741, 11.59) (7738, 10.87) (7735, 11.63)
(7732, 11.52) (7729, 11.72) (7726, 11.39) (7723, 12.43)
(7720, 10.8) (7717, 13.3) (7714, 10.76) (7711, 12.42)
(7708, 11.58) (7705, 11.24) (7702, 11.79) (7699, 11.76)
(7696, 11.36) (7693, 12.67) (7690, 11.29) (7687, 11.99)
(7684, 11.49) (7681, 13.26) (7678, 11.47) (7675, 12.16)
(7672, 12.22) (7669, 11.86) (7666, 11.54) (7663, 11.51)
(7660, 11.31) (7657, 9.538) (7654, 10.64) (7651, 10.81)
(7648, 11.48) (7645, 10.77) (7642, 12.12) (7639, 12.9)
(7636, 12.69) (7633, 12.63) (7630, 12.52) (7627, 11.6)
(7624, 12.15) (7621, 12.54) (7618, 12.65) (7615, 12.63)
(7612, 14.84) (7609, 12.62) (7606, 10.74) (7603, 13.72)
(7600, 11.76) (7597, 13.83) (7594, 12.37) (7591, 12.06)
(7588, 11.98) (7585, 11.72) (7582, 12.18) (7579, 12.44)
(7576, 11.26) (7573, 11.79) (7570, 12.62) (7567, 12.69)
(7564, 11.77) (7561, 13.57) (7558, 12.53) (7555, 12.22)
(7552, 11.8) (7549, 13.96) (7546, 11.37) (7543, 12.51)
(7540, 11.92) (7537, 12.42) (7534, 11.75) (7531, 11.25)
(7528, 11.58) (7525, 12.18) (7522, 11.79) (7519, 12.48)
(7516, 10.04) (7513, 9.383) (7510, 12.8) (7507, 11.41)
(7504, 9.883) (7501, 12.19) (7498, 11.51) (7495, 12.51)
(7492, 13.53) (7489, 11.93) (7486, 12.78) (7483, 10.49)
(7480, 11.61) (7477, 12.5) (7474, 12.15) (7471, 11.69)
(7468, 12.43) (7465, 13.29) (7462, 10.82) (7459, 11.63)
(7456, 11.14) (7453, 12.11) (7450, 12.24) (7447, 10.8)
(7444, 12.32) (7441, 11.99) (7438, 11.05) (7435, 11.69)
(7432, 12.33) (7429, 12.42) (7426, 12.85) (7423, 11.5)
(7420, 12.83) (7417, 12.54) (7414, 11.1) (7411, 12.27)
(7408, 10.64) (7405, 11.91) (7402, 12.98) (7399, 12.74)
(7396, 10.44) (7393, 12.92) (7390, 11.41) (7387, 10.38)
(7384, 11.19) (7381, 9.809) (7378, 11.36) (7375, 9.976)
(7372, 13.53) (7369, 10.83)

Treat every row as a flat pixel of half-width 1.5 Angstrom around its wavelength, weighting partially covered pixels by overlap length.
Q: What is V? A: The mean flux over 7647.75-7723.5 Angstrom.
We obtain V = 11.6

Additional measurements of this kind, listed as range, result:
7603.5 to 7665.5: 12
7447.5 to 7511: 11.9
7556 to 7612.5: 12.4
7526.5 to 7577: 12.2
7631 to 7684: 11.7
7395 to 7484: 11.9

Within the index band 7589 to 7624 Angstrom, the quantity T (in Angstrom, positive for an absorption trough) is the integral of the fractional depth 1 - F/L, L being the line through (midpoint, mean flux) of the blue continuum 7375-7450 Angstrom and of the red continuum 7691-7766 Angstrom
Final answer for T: -3.1 Angstrom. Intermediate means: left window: 11.7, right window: 11.6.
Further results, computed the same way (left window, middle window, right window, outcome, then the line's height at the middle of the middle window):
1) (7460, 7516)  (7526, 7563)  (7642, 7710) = -1.65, 11.7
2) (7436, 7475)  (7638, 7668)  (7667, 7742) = 1.39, 11.8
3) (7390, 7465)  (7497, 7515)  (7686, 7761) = 1.00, 11.8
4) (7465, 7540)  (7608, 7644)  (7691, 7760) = -3.00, 11.7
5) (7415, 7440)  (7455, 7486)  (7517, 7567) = 0.81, 12.1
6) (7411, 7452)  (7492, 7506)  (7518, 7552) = 0.37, 12.1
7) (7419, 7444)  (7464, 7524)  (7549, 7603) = 1.91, 12.2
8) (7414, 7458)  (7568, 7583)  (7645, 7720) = -0.40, 11.8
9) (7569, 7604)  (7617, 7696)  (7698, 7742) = 0.86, 12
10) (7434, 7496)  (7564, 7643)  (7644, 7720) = -4.68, 11.7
